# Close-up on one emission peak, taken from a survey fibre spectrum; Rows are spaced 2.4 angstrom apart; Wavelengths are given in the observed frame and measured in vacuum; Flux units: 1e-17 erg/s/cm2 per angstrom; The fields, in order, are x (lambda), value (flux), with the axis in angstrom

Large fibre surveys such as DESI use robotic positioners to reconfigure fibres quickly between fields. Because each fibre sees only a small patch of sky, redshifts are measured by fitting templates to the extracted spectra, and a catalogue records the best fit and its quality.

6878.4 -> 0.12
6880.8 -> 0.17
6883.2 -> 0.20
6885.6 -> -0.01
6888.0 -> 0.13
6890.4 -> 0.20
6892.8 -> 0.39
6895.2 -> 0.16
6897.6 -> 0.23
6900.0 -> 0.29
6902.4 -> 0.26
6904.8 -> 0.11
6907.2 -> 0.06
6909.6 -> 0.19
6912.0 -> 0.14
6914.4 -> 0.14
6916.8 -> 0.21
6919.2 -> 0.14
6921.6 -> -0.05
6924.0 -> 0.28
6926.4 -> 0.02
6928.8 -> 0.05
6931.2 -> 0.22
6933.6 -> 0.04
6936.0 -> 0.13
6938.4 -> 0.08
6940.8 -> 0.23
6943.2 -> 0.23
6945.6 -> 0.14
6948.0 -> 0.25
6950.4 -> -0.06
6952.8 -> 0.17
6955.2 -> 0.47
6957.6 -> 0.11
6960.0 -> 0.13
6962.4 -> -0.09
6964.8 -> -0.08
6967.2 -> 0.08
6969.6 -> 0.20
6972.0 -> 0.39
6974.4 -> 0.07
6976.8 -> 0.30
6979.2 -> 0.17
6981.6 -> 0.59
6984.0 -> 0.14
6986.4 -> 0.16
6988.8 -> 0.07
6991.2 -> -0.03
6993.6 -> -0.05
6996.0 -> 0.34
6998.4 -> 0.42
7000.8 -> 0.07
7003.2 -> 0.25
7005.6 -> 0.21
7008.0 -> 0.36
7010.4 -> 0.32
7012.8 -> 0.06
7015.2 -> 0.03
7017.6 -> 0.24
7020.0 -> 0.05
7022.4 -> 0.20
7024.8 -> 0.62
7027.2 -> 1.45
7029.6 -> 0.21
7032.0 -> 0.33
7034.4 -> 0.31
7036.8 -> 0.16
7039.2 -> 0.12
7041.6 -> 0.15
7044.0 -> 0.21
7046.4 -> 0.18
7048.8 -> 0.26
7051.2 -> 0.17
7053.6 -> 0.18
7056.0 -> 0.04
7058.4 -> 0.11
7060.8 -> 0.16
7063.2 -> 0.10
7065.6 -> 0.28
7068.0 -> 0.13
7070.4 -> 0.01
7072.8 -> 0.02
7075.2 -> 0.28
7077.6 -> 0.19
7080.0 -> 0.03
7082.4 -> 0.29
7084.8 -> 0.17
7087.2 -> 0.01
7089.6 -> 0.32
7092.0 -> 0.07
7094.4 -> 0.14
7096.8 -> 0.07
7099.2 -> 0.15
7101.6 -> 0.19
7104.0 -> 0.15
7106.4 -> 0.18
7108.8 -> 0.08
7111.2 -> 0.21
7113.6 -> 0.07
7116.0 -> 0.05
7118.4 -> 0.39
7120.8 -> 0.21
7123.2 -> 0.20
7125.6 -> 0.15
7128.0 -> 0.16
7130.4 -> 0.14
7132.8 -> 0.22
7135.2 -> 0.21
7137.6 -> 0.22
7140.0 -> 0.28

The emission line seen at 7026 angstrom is Halpha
